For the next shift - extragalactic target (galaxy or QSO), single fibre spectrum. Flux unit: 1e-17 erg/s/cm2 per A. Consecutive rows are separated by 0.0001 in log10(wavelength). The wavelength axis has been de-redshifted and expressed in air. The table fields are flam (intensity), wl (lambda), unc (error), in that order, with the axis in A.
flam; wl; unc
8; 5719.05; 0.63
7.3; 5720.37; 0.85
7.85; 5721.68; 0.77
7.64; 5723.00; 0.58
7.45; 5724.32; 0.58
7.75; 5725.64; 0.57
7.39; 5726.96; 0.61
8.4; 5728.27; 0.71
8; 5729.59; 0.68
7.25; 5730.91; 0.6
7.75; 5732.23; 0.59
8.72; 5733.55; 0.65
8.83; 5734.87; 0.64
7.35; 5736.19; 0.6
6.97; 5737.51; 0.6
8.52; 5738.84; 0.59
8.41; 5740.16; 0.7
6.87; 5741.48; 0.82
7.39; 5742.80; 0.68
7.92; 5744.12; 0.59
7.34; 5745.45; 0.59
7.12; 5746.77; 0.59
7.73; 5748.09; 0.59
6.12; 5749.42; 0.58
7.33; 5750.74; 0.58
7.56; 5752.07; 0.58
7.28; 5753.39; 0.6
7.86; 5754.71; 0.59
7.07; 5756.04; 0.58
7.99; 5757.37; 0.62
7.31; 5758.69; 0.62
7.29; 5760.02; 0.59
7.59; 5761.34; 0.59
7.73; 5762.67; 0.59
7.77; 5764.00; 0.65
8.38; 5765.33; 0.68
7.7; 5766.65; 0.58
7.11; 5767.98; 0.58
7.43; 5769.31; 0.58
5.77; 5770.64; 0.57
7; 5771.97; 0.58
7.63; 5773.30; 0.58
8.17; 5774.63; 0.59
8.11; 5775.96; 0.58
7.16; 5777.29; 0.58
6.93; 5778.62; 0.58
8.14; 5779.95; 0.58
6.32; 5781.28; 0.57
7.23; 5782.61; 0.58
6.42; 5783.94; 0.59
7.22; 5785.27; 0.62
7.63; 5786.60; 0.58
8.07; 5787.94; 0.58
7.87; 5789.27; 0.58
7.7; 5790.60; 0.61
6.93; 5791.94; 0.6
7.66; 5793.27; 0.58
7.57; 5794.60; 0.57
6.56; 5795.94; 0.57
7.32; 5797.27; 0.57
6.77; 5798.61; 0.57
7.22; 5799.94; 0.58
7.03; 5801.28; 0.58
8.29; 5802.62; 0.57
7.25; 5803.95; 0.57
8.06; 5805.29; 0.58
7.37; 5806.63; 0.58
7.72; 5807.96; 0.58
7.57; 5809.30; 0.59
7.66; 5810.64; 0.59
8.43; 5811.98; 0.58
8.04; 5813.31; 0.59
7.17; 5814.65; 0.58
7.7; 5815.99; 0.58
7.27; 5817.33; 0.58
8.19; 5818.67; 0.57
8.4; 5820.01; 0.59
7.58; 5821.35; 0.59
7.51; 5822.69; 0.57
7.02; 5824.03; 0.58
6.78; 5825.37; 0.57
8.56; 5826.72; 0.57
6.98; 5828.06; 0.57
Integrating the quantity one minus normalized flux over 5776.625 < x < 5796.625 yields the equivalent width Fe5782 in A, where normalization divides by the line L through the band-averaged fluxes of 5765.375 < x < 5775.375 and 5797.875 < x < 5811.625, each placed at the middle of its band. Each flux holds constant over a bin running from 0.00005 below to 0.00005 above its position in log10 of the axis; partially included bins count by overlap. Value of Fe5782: 0.3 A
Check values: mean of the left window 7.33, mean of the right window 7.51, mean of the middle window 7.3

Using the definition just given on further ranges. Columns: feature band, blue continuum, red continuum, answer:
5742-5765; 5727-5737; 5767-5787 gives 0.5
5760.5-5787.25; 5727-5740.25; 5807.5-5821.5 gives 1.8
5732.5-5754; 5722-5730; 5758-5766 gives 0.4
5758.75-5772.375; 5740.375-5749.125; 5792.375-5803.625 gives 0.0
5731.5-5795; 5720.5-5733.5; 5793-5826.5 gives 1.3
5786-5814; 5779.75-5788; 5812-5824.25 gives -0.5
